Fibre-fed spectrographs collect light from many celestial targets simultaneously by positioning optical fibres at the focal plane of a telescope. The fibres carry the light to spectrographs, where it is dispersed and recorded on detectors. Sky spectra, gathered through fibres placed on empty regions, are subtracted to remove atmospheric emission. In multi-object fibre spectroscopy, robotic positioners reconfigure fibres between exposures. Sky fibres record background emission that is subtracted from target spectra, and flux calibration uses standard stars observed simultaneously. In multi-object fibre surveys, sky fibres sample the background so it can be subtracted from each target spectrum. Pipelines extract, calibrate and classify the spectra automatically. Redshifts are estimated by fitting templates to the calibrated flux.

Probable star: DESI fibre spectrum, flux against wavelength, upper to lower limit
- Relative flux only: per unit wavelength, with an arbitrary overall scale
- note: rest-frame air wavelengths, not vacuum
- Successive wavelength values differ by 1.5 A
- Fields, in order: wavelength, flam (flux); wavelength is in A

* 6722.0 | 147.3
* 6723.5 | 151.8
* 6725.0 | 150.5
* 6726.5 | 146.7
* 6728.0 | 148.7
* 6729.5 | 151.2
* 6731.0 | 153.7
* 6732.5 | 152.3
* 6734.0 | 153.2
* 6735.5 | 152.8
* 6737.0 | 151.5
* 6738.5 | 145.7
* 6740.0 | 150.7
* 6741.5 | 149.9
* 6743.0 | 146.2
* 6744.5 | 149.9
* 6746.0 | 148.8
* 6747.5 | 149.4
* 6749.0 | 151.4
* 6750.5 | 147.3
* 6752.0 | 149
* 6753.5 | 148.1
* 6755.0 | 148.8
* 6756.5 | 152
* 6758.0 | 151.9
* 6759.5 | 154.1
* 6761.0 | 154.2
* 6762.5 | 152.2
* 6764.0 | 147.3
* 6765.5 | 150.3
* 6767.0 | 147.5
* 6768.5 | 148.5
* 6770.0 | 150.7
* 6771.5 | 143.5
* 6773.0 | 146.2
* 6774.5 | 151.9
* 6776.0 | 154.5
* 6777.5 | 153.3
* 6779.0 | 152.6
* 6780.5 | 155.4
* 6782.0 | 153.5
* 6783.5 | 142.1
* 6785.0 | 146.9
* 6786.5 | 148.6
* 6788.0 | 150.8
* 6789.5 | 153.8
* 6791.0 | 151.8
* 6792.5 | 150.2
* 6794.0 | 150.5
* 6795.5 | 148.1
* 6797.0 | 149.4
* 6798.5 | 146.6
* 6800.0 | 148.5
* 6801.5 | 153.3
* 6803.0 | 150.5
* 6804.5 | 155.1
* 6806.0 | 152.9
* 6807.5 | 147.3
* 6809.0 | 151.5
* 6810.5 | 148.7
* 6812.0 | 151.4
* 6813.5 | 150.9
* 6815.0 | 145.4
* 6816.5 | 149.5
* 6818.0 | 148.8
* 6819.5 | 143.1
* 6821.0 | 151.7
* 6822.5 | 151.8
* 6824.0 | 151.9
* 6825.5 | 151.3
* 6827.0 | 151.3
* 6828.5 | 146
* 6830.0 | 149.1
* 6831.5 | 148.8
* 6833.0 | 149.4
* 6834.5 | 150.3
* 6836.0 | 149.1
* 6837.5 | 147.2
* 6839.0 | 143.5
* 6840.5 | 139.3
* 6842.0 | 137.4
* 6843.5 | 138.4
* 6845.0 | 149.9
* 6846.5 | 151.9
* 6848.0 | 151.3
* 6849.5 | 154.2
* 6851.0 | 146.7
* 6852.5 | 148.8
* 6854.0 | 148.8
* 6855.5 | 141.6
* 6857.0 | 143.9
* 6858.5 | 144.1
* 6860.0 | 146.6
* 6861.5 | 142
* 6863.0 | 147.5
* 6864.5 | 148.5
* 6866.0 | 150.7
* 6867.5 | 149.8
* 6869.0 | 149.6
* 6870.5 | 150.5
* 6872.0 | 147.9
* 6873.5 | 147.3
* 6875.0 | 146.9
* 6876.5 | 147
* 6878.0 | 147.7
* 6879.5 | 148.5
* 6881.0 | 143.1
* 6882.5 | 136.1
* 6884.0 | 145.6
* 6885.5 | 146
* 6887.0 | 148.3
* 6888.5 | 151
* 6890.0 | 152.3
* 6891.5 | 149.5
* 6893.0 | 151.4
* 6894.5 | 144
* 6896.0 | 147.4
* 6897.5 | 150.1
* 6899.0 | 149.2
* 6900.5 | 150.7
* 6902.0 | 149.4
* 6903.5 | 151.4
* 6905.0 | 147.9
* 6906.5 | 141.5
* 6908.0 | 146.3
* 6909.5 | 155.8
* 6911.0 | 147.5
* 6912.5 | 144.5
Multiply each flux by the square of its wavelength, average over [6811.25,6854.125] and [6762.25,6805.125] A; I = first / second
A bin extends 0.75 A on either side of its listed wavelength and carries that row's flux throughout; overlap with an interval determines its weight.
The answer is 1.0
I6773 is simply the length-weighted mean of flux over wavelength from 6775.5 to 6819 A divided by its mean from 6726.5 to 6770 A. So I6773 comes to 1.0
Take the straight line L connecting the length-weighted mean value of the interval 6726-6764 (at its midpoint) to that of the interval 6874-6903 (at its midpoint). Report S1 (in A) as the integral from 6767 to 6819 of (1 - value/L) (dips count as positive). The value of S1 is -0.2 A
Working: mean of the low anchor 150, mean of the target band 150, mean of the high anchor 148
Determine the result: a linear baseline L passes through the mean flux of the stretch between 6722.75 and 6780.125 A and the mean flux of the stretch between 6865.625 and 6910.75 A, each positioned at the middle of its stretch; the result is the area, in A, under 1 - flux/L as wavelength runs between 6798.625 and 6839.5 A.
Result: -0.1 A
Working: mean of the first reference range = 150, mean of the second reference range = 148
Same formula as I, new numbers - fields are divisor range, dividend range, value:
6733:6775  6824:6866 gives 1.01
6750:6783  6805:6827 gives 1.01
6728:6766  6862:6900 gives 1.02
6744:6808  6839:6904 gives 1.01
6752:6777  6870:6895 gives 1.02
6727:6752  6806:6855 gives 1.01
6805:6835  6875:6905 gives 1.01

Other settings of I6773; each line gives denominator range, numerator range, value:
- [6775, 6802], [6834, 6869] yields 0.97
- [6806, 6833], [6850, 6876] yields 0.99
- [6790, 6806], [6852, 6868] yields 0.97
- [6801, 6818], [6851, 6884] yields 0.97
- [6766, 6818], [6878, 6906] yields 0.99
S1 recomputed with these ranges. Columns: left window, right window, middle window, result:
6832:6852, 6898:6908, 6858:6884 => 0.1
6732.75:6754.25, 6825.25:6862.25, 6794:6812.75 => -0.3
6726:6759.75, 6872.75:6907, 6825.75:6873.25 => 0.3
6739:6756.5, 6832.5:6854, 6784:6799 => -0.1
